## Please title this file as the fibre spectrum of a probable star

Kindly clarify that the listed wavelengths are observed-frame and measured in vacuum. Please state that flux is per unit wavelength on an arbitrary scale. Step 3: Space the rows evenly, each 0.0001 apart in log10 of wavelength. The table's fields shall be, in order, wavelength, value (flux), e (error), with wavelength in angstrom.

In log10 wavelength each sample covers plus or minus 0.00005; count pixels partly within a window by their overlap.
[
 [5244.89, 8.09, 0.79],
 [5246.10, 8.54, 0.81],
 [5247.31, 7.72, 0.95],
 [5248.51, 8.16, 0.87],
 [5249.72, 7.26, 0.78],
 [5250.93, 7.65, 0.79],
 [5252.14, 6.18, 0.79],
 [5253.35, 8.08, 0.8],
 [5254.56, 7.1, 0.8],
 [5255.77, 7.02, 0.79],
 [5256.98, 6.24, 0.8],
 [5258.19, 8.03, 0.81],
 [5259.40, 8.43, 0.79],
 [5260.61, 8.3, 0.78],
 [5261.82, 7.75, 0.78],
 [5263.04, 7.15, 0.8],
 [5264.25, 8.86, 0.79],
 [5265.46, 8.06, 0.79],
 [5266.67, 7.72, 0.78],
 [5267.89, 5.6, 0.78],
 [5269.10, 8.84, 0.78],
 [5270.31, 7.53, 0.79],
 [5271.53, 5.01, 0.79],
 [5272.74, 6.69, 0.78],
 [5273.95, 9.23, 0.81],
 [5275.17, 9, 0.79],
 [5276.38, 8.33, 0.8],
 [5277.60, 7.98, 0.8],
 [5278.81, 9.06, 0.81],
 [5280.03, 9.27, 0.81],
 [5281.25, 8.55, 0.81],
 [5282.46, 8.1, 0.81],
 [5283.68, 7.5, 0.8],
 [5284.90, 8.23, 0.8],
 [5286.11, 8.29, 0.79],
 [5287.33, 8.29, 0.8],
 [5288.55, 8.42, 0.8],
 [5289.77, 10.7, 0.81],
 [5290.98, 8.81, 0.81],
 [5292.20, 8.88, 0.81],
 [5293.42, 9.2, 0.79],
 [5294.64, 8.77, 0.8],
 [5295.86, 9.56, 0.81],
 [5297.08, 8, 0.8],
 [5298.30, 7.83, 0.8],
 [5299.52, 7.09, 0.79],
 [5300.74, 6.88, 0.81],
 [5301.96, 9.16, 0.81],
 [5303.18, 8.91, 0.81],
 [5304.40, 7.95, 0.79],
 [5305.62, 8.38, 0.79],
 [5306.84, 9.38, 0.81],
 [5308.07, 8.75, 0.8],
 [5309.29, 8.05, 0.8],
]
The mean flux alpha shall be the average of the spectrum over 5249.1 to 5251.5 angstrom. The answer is 7.45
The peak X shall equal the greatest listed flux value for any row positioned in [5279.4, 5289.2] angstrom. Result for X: 9.27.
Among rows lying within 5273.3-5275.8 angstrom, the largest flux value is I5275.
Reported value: 9.23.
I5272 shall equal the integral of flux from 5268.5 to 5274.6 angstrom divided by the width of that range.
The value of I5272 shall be 7.47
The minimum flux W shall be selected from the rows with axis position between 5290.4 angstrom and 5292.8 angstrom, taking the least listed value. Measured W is 8.81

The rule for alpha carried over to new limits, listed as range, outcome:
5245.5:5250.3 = 7.93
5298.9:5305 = 8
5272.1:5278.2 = 8.23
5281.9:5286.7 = 8.03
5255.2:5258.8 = 7.1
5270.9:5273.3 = 5.84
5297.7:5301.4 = 7.29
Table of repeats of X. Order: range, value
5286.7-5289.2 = 8.42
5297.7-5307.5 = 9.38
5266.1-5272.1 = 8.84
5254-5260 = 8.43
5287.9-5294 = 10.7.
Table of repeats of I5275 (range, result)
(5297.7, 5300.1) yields 7.83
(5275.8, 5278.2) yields 8.33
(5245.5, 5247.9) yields 8.54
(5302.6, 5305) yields 8.91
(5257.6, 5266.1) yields 8.86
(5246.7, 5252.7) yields 8.16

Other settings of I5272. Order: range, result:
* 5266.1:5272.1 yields 6.94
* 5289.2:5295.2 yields 9.27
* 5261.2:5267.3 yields 7.89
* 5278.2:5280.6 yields 9.16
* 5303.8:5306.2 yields 8.17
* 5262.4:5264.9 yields 7.99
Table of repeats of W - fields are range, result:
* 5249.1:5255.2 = 6.18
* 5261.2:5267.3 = 7.15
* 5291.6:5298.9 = 7.83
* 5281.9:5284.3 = 7.5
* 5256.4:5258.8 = 6.24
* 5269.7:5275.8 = 5.01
